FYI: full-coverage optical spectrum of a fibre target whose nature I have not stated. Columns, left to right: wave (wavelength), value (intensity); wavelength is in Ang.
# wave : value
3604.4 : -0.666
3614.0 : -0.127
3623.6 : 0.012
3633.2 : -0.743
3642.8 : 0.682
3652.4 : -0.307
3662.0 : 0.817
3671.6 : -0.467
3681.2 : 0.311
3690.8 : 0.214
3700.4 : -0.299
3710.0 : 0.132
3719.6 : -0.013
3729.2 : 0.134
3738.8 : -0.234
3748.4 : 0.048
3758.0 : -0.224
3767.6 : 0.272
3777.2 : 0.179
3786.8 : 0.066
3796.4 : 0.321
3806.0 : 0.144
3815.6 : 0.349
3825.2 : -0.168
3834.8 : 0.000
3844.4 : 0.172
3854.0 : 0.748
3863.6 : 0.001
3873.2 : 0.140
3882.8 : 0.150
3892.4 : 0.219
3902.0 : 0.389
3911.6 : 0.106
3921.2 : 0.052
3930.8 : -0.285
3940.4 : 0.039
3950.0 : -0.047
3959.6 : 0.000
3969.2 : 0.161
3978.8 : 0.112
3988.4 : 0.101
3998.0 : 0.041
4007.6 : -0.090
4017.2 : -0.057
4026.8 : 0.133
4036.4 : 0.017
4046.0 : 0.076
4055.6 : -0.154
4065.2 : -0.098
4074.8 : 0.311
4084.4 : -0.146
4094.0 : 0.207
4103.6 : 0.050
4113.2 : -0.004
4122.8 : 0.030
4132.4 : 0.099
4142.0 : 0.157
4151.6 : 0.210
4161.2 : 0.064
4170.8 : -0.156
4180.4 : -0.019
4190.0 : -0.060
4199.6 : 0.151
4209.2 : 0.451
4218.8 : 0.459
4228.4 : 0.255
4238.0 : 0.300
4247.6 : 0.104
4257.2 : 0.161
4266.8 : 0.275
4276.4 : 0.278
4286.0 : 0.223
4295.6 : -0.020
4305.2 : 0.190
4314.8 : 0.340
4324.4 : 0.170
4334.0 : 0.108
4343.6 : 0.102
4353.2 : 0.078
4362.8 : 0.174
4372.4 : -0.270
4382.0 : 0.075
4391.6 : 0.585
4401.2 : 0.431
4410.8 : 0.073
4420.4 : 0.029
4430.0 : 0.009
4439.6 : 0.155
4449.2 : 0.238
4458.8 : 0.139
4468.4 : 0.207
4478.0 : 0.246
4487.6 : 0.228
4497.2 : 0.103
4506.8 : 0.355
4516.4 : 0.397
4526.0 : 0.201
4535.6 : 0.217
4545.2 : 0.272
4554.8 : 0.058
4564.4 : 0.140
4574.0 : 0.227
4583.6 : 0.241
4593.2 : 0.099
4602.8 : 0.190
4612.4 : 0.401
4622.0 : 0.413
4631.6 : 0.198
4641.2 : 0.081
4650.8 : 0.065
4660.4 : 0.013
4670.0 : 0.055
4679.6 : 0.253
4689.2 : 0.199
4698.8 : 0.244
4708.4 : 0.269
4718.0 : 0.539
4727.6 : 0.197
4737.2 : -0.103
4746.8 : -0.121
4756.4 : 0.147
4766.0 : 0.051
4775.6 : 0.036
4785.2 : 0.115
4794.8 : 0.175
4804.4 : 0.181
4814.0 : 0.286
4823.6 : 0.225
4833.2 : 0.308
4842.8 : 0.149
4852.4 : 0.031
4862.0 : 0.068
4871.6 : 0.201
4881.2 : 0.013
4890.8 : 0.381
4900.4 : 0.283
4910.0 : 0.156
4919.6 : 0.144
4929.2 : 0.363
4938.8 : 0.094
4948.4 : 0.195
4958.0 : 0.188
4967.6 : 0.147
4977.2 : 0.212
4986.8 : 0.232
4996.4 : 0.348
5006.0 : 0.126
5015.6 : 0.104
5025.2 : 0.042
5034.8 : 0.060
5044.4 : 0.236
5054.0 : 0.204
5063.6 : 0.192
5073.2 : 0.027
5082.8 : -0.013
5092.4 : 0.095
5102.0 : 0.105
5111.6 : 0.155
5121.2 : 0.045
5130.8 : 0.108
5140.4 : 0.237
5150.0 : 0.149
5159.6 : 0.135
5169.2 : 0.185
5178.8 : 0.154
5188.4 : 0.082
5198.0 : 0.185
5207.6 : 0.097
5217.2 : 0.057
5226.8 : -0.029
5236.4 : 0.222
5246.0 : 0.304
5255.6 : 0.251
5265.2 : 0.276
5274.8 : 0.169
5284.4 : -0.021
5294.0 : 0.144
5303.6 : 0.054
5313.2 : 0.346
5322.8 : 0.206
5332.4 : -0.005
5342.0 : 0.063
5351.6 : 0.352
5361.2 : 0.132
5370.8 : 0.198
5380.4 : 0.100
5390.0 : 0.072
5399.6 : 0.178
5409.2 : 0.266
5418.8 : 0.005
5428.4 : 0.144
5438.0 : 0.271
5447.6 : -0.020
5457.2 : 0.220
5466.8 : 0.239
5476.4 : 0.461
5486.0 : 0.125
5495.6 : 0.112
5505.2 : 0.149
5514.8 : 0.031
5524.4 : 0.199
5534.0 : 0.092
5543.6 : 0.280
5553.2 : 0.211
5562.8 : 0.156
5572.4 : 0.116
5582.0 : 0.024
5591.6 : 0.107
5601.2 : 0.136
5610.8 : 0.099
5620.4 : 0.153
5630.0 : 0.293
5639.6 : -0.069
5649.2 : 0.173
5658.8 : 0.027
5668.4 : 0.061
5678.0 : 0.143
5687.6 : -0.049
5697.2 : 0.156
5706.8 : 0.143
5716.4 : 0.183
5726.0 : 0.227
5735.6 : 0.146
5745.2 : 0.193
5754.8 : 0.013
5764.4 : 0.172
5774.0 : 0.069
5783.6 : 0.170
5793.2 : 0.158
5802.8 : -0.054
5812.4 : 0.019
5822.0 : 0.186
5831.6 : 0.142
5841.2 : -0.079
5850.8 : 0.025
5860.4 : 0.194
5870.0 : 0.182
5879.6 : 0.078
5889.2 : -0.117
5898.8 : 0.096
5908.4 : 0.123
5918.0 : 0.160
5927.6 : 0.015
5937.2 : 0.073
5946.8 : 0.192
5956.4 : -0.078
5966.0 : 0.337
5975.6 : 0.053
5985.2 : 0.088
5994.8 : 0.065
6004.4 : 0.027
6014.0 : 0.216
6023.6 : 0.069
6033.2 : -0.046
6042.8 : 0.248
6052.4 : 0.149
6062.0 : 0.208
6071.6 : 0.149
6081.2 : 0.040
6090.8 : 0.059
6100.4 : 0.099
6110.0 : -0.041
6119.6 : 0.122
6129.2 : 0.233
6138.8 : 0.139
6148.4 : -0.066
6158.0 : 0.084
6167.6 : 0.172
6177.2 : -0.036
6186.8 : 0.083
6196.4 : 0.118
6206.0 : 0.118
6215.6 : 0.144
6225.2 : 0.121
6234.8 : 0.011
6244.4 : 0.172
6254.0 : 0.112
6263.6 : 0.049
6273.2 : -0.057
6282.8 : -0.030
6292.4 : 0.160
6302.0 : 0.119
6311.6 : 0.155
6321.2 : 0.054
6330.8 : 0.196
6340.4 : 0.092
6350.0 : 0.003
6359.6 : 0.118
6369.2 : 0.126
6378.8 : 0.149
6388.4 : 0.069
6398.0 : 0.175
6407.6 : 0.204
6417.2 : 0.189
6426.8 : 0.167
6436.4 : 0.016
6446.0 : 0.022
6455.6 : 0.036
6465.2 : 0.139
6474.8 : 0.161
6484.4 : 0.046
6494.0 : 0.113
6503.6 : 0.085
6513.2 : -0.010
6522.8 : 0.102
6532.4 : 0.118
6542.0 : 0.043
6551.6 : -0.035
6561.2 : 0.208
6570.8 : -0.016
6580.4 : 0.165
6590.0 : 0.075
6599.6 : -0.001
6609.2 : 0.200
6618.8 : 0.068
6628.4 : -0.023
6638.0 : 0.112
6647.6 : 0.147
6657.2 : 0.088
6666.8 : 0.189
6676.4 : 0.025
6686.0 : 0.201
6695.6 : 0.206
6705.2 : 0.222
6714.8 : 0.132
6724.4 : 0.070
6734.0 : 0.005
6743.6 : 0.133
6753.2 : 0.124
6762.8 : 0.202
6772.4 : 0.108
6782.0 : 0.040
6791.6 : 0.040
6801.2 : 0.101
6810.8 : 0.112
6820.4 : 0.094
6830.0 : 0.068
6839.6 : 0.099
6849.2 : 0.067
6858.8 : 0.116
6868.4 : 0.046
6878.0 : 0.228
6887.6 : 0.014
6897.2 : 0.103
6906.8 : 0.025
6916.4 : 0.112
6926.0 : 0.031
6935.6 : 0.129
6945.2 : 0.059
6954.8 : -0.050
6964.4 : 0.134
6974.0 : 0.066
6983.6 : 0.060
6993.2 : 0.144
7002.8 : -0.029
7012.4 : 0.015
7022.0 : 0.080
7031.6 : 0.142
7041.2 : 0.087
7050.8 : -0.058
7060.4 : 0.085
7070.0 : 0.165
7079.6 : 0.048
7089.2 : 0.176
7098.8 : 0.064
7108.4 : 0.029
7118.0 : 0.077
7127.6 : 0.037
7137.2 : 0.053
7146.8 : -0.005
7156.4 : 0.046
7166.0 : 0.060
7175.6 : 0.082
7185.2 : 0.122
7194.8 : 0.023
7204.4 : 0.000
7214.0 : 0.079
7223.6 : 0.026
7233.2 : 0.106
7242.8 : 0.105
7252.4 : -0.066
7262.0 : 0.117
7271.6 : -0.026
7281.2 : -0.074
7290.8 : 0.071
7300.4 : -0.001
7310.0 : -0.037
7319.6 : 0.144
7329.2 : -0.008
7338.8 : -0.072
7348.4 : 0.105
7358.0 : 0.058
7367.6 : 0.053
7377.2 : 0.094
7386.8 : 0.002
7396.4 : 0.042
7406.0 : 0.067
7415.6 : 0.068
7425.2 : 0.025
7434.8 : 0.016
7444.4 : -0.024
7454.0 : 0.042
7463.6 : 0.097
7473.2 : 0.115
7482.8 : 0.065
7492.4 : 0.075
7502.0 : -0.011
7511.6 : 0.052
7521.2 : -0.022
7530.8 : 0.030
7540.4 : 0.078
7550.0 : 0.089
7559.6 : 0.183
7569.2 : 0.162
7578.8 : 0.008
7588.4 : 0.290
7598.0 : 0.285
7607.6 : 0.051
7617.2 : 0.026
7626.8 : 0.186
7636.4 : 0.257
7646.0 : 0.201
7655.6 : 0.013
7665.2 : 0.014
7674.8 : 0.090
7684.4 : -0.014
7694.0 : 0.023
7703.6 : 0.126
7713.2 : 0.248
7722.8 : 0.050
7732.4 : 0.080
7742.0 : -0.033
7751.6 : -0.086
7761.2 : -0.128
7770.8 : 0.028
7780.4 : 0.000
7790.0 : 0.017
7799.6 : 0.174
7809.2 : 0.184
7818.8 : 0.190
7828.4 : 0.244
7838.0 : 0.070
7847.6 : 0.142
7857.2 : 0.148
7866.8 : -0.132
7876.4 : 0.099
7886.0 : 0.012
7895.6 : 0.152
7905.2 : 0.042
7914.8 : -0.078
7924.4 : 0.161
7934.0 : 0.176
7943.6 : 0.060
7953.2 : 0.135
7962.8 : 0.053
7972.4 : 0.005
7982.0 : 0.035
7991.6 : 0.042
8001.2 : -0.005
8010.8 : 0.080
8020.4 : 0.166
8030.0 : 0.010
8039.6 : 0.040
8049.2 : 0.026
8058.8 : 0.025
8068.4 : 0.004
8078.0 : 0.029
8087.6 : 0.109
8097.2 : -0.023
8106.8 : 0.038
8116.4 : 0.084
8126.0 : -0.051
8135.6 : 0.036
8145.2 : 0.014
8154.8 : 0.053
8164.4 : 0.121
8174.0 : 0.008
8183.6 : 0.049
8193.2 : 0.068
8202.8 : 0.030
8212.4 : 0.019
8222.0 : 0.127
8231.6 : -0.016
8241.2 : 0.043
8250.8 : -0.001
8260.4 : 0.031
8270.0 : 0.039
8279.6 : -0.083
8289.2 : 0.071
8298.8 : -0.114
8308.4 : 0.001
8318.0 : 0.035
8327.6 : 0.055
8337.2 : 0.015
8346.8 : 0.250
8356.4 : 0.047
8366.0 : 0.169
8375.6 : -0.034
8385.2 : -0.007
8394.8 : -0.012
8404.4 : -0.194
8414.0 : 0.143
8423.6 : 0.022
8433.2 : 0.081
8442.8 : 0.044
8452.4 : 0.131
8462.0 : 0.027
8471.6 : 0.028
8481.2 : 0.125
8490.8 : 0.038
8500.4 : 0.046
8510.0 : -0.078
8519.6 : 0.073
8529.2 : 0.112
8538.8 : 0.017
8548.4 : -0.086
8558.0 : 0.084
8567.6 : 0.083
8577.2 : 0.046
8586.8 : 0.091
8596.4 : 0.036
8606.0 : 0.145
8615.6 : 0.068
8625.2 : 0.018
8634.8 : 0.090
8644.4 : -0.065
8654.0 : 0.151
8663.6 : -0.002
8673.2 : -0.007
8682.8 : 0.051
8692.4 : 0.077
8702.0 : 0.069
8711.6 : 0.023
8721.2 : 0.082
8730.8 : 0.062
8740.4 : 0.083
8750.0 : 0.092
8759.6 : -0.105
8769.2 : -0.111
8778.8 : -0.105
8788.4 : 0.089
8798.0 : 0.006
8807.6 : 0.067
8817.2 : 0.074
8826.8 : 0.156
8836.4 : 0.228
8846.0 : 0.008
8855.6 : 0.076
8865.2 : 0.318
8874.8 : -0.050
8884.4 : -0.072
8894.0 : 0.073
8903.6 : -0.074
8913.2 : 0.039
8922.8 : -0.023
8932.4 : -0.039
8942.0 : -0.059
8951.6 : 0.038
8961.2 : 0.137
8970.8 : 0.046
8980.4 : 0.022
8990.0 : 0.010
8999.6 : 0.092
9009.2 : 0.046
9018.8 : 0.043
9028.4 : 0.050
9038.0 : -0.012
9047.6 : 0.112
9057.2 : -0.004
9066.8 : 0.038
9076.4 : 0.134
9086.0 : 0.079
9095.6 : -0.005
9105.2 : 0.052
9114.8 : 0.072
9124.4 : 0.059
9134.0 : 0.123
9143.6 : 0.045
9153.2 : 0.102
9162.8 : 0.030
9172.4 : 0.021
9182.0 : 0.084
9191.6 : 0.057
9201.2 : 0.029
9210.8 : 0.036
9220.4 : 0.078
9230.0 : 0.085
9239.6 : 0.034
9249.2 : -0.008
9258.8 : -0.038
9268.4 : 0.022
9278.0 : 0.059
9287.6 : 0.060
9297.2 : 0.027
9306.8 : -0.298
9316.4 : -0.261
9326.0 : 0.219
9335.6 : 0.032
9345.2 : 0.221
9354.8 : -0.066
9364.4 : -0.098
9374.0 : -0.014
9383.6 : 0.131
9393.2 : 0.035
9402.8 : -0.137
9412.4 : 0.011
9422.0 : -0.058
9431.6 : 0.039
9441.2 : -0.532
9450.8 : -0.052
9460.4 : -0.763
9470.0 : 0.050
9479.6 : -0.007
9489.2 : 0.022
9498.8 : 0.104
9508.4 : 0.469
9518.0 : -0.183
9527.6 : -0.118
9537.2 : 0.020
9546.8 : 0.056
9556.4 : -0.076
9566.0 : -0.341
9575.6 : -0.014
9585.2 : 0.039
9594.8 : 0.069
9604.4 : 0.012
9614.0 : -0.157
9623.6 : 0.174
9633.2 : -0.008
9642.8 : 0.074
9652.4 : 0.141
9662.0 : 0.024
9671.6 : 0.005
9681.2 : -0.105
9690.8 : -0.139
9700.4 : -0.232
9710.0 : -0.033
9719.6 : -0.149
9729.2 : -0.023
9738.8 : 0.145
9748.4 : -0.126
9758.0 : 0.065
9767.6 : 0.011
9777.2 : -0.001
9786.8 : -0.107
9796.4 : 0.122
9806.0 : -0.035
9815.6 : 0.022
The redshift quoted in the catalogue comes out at 0.77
